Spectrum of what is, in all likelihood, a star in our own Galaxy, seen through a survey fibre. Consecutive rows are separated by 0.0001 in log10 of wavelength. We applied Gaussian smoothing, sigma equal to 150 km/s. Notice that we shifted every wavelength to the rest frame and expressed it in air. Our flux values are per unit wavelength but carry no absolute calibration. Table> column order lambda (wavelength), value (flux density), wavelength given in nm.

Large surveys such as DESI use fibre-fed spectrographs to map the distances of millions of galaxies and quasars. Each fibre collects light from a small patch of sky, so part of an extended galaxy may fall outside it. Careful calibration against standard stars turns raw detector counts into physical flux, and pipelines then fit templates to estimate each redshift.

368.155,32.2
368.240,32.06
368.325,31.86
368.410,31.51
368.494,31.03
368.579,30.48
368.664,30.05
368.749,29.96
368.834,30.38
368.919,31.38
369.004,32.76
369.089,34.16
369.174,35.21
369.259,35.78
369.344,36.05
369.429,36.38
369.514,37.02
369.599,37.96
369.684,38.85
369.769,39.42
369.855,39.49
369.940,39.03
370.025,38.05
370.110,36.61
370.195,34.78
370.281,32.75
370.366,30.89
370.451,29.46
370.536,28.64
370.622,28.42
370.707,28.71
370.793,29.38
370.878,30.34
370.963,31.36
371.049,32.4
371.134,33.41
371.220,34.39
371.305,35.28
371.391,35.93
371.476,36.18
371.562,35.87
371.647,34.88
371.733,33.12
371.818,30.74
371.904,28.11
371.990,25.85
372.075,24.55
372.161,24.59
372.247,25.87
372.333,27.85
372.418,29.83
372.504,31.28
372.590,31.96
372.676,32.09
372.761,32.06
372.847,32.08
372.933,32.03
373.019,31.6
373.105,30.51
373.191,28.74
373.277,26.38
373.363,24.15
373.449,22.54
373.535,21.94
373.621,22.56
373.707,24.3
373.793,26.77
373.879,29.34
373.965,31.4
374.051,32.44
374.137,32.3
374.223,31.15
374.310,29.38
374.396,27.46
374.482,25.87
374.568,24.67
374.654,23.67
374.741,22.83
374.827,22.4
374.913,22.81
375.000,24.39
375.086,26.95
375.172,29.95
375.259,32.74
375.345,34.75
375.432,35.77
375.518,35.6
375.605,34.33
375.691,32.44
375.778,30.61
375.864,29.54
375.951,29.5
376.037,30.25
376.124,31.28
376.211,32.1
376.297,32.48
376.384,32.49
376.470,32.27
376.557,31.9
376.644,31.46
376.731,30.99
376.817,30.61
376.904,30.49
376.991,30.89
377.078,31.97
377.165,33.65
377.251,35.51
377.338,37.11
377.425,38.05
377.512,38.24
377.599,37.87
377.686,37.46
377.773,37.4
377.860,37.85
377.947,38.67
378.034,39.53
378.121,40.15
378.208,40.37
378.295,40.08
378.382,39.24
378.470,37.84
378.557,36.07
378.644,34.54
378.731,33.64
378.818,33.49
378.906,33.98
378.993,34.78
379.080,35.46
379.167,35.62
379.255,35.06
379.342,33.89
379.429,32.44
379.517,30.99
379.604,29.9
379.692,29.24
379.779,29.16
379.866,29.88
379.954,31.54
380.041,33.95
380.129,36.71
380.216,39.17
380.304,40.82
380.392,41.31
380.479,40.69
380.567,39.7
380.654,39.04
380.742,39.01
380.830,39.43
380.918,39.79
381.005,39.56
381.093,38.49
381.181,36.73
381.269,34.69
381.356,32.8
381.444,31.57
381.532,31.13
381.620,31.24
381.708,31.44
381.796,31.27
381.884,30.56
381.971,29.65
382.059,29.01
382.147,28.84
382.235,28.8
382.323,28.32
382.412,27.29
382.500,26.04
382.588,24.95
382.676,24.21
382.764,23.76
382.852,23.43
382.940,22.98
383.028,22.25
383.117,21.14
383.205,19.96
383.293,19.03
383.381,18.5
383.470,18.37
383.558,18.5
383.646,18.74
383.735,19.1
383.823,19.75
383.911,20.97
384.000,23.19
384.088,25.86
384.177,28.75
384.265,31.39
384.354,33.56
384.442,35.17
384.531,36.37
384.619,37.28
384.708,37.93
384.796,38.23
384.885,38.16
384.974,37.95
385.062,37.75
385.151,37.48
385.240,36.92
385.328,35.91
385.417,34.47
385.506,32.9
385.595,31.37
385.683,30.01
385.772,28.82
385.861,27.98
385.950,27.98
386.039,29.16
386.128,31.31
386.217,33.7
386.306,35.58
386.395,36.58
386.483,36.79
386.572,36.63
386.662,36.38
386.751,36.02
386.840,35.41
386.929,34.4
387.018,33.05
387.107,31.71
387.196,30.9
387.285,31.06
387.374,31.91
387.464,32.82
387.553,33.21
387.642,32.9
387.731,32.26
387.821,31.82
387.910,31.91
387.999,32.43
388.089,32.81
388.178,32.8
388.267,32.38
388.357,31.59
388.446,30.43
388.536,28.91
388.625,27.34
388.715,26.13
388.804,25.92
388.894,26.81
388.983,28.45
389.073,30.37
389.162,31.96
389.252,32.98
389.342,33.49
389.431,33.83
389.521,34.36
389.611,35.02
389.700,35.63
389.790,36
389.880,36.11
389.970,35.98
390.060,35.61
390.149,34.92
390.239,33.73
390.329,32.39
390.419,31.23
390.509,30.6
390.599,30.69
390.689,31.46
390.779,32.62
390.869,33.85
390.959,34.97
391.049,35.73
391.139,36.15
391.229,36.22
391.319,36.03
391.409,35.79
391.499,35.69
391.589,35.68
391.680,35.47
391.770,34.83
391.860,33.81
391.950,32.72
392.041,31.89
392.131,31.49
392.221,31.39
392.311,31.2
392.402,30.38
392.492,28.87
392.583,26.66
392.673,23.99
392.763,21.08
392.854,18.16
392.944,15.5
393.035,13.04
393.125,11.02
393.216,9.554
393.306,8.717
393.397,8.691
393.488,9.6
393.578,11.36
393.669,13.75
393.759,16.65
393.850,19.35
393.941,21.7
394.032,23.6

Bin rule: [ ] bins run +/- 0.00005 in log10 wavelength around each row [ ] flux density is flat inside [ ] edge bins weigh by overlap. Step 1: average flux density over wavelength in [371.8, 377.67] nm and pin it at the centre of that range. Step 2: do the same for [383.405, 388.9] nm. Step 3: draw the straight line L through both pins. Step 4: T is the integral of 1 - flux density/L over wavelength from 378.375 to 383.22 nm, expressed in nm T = -0.29 nm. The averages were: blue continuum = 29.9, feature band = 32.4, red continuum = 31.3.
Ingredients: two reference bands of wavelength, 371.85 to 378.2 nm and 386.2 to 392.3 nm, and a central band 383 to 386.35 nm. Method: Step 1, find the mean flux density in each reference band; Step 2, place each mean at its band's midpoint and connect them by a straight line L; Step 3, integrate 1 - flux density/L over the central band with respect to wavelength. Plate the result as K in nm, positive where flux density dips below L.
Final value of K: 0.31 nm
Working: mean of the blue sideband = 30.6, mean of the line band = 29.3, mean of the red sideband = 33.1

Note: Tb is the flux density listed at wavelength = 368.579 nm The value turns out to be 30.48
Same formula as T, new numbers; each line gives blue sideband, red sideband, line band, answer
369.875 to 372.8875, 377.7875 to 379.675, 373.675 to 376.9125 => 0.40 nm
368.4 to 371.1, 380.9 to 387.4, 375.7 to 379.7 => -0.33 nm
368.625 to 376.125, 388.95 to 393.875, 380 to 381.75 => -0.41 nm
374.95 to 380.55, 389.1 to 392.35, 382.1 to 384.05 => 0.65 nm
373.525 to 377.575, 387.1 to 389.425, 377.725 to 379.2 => -0.32 nm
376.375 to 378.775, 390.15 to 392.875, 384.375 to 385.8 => -0.08 nm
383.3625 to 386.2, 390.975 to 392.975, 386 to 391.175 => -0.37 nm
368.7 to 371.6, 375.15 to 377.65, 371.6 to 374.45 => 0.40 nm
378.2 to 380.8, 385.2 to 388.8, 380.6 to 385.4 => 0.58 nm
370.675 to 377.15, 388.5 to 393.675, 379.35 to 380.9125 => -0.32 nm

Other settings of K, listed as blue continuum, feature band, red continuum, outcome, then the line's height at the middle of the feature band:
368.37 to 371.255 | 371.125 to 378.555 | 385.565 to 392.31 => 0.41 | 33.3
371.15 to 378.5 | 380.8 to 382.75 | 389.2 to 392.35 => 0.06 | 32.5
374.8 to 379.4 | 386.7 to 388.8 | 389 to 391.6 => 0.13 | 34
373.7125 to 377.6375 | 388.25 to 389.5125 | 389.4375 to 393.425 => -0.01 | 29.9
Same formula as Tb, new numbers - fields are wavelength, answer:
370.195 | 34.78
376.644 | 31.46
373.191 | 28.74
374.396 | 27.46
